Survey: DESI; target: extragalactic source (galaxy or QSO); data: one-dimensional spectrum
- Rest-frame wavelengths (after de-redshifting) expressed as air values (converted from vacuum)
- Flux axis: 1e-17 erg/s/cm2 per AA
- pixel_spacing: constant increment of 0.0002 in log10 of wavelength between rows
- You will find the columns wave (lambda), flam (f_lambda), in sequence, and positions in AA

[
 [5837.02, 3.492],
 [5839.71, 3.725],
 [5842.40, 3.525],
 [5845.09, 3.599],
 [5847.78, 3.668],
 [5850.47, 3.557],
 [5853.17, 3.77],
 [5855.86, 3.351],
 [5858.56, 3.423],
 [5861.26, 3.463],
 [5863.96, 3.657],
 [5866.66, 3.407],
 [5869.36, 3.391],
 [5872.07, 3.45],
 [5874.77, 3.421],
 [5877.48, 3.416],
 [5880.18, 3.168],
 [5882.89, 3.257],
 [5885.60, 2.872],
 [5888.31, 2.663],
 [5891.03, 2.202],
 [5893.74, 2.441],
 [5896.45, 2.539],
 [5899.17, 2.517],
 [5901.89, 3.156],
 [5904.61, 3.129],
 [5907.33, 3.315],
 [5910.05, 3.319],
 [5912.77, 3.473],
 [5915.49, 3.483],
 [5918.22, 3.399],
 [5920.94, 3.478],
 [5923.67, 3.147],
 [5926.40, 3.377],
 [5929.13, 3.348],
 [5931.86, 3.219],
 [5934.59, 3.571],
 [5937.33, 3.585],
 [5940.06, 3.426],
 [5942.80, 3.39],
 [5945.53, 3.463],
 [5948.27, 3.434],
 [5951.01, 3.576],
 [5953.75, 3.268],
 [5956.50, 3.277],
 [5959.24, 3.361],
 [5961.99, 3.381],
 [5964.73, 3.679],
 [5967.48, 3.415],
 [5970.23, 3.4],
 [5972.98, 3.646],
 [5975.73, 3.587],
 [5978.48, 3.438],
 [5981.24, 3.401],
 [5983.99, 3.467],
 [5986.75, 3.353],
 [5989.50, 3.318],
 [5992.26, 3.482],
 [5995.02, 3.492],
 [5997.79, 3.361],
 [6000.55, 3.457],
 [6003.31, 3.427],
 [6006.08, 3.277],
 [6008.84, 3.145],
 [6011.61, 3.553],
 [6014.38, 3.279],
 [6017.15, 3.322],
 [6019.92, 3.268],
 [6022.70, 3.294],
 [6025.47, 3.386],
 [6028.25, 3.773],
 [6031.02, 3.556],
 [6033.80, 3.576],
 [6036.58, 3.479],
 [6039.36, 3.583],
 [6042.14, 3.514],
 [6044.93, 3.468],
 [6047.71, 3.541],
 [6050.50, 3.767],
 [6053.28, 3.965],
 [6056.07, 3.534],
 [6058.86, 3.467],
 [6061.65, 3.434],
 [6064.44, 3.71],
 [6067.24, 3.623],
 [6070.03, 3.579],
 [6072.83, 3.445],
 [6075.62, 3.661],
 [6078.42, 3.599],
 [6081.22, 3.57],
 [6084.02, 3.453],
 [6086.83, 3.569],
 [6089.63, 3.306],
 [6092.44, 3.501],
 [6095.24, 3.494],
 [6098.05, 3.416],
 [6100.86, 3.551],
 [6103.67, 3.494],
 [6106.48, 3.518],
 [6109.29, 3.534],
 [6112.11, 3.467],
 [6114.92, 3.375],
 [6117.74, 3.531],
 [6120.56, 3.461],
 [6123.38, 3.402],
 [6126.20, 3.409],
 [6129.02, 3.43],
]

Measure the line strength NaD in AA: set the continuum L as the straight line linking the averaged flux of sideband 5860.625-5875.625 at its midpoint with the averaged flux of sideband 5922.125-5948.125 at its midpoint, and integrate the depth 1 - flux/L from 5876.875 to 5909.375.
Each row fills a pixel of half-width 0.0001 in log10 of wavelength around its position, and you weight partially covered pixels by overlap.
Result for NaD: 5.2 AA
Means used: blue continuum 3.47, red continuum 3.39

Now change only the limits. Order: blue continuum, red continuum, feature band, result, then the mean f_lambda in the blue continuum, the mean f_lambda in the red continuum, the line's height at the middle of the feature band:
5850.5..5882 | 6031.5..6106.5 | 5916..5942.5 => 0.6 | 3.45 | 3.55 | 3.48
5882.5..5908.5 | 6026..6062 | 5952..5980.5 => -2.5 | 2.79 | 3.59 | 3.17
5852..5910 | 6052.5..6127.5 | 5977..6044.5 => -1.0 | 3.14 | 3.52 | 3.38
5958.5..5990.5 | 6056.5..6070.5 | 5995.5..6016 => 0.8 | 3.46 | 3.56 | 3.49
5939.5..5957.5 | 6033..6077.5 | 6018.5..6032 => 0.3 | 3.41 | 3.58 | 3.53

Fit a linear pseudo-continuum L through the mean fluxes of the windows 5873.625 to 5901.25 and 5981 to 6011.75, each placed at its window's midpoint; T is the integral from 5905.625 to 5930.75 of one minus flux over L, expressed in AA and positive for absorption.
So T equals -3.0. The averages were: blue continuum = 2.85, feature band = 3.37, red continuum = 3.39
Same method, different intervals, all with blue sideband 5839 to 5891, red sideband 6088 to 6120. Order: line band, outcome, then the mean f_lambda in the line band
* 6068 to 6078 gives -0.3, 3.57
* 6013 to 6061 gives -1.0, 3.52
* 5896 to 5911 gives 1.7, 3.01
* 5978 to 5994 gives 0.1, 3.41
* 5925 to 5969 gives -0.2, 3.42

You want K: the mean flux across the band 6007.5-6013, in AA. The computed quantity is 3.35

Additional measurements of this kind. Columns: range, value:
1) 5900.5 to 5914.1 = 3.28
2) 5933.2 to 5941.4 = 3.53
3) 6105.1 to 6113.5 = 3.51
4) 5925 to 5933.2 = 3.31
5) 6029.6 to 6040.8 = 3.55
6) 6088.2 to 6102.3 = 3.45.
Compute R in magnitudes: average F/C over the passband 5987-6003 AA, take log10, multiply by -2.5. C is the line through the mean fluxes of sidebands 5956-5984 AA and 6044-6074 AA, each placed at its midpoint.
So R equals 0.026 mag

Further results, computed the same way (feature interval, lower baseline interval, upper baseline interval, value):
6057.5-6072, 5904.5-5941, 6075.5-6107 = -0.02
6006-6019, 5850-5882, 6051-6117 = 0.06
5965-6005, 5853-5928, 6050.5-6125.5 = -0.03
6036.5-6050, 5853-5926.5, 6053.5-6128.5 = -0.03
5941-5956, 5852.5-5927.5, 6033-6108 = -0.03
